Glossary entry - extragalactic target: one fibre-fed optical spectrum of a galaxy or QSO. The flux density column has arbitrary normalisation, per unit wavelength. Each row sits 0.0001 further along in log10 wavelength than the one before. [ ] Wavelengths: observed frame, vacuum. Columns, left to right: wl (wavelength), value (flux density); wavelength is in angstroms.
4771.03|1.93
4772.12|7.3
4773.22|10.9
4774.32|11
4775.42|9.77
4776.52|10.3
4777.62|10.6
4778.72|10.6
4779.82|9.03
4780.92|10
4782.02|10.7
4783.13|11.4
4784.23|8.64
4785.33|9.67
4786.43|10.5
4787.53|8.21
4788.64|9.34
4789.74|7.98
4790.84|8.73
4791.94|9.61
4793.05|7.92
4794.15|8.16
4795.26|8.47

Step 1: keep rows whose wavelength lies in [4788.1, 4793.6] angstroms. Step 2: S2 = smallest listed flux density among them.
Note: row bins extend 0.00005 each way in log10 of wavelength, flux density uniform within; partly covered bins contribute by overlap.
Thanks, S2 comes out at 7.92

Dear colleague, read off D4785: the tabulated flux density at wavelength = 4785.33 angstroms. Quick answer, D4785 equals 9.67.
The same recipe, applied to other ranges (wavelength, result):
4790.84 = 8.73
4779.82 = 9.03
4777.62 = 10.6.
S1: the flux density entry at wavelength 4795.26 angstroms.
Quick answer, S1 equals 8.47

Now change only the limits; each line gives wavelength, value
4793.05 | 7.92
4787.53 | 8.21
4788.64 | 9.34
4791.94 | 9.61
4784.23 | 8.64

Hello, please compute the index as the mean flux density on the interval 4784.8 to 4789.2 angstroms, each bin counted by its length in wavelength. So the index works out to 9.42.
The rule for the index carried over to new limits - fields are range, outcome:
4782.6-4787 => 10.1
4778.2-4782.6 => 10.1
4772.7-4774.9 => 10.9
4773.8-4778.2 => 10.4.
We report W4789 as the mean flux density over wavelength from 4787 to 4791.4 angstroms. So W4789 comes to 8.57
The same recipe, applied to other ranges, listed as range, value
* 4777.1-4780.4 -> 10.1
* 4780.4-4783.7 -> 10.7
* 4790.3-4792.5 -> 9.16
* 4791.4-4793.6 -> 8.74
